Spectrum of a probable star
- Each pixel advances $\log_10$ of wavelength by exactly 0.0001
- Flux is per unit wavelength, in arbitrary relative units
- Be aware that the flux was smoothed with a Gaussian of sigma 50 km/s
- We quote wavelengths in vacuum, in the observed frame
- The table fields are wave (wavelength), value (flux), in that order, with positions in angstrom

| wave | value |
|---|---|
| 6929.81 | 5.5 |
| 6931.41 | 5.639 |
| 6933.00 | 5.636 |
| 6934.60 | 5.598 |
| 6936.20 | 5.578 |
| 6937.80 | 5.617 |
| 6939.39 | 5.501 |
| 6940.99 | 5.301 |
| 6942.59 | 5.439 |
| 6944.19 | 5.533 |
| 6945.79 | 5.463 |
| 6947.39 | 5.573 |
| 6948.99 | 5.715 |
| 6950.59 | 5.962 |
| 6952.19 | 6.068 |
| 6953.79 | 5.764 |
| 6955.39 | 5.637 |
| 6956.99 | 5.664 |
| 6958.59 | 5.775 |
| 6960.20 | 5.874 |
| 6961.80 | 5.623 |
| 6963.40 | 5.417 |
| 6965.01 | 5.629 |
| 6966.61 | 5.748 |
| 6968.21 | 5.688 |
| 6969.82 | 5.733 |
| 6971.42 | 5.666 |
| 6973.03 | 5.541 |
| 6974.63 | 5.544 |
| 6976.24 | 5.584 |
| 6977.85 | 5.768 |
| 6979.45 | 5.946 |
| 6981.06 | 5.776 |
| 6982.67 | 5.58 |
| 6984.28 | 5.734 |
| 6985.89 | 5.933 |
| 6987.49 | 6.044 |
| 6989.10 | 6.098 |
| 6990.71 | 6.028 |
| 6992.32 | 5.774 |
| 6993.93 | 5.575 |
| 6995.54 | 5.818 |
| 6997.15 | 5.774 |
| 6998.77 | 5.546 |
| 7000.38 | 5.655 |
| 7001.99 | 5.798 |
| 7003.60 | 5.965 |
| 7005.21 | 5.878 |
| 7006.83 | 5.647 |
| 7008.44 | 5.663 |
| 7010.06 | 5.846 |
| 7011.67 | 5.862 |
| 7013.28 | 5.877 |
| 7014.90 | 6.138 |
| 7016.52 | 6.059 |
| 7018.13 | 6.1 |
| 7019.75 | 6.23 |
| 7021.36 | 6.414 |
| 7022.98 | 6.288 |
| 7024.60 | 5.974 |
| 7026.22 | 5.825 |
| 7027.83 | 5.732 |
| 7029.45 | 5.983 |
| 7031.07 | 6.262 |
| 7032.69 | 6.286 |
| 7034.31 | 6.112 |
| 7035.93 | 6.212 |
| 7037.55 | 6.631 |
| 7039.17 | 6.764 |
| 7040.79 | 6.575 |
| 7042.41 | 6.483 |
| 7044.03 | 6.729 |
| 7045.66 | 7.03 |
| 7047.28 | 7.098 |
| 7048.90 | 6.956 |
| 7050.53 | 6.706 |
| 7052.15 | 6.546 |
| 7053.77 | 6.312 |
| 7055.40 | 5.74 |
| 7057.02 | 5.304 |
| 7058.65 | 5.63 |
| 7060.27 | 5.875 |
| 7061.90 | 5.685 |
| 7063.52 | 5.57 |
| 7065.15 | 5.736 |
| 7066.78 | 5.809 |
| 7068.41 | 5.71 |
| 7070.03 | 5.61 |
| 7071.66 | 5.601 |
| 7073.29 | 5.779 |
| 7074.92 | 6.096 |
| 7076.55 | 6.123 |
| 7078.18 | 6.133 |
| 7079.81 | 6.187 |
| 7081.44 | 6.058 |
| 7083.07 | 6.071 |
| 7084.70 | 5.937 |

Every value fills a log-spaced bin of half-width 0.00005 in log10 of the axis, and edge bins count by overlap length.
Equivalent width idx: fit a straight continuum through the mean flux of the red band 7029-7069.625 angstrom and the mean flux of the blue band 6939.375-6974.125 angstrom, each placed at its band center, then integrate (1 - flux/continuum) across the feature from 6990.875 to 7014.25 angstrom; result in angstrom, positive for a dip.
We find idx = 0.6 angstrom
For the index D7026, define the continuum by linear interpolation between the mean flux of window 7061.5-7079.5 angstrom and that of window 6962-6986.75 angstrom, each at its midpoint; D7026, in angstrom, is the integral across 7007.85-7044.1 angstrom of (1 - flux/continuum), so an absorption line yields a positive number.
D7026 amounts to -2.6 angstrom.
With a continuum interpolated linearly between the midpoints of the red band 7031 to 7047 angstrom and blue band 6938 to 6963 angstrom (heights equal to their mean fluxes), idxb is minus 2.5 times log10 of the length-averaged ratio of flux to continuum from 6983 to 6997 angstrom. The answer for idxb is 0.034 mag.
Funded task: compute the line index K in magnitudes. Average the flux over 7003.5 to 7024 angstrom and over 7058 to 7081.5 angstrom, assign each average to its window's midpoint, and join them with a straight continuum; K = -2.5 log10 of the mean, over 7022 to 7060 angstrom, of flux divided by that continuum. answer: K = -0.07 mag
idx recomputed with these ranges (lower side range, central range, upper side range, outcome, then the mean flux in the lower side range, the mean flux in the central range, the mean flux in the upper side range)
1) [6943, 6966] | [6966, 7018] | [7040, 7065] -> 1.0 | 5.69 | 5.79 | 6.27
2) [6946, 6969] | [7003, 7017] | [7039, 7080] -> 0.1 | 5.72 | 5.87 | 6.13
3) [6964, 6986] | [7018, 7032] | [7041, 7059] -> 0.2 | 5.69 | 6.09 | 6.44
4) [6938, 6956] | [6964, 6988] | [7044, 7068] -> 0.2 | 5.63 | 5.72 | 6.15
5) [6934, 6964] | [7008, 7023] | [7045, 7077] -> -0.4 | 5.64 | 6.04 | 6.04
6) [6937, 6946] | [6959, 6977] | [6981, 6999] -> 0.1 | 5.48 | 5.64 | 5.81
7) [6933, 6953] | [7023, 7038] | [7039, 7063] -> 0.2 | 5.61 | 6.11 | 6.34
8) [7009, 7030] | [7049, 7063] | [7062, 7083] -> -0.2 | 6.02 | 6.02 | 5.87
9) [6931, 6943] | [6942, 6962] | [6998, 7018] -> -0.4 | 5.54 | 5.7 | 5.84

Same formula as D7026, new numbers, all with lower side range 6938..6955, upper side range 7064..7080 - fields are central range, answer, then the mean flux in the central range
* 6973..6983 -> 0.0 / 5.69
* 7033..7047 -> -1.9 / 6.58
